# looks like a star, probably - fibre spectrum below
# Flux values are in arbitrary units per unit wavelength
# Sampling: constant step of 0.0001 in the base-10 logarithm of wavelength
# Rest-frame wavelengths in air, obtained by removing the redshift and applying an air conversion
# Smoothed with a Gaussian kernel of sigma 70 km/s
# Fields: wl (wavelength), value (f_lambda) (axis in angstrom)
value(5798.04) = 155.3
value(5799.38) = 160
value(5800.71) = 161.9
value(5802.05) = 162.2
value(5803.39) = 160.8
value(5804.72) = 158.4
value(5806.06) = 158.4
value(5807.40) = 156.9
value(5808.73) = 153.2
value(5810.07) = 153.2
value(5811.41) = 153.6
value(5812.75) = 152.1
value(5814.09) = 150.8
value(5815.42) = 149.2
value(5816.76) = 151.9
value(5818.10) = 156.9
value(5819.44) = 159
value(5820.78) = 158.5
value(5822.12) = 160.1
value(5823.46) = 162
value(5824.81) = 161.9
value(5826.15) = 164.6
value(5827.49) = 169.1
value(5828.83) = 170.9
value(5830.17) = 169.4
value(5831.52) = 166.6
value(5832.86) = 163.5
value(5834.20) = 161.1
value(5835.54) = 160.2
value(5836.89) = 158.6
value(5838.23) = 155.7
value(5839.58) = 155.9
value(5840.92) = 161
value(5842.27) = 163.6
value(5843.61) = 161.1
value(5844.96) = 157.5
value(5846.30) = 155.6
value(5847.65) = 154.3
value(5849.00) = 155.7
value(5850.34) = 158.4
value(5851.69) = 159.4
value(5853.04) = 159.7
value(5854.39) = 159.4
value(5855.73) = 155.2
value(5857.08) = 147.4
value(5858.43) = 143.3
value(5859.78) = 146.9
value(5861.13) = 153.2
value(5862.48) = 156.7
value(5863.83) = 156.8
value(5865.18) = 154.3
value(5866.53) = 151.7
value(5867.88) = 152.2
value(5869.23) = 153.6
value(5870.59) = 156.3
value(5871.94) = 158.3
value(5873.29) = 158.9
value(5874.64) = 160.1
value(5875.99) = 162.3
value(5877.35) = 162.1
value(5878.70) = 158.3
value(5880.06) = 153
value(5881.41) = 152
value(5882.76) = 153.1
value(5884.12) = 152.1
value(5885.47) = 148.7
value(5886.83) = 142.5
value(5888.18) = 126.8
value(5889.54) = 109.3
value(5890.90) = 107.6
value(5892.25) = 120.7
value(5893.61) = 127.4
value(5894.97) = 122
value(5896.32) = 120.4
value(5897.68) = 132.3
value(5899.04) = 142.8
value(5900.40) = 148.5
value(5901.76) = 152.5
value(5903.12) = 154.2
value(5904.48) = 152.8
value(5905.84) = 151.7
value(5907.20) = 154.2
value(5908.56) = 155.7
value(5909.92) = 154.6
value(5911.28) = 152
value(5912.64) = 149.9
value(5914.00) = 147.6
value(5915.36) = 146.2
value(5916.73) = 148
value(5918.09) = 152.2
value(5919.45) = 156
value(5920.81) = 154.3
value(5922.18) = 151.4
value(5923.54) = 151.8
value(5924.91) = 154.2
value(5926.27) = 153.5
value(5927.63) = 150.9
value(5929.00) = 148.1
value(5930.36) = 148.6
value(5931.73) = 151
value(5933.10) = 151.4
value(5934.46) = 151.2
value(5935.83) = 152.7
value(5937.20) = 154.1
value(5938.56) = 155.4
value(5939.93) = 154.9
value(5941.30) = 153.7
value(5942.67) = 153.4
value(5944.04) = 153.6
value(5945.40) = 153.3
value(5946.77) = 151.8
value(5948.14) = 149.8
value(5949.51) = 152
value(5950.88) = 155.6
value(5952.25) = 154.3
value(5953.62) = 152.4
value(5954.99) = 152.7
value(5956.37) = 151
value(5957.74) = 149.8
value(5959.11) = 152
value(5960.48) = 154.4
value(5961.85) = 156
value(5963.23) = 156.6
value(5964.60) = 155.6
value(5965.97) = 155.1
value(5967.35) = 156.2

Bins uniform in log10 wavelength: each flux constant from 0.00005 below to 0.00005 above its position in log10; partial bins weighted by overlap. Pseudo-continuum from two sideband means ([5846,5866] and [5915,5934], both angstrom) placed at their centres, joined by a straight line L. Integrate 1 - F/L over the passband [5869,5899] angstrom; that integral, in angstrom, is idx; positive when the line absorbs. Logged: 2.1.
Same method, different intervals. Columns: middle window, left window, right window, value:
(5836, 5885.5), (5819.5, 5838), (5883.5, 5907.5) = -1.8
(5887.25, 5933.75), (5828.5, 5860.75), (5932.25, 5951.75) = 3.2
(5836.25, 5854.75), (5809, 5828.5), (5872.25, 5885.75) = -0.1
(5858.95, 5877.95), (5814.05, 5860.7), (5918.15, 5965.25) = 0.1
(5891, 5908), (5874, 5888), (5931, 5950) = 1.6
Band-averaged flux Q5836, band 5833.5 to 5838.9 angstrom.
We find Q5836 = 159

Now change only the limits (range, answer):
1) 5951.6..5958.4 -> 152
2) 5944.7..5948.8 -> 152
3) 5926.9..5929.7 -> 150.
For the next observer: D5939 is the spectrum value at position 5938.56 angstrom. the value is 155.4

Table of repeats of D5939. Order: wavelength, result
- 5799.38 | 160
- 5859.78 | 146.9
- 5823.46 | 162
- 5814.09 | 150.8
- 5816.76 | 151.9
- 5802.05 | 162.2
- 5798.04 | 155.3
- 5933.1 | 151.4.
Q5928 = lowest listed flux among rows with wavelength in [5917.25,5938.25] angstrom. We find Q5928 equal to 148.1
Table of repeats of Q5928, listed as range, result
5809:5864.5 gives 143.3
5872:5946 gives 107.6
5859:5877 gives 146.9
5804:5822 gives 149.2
